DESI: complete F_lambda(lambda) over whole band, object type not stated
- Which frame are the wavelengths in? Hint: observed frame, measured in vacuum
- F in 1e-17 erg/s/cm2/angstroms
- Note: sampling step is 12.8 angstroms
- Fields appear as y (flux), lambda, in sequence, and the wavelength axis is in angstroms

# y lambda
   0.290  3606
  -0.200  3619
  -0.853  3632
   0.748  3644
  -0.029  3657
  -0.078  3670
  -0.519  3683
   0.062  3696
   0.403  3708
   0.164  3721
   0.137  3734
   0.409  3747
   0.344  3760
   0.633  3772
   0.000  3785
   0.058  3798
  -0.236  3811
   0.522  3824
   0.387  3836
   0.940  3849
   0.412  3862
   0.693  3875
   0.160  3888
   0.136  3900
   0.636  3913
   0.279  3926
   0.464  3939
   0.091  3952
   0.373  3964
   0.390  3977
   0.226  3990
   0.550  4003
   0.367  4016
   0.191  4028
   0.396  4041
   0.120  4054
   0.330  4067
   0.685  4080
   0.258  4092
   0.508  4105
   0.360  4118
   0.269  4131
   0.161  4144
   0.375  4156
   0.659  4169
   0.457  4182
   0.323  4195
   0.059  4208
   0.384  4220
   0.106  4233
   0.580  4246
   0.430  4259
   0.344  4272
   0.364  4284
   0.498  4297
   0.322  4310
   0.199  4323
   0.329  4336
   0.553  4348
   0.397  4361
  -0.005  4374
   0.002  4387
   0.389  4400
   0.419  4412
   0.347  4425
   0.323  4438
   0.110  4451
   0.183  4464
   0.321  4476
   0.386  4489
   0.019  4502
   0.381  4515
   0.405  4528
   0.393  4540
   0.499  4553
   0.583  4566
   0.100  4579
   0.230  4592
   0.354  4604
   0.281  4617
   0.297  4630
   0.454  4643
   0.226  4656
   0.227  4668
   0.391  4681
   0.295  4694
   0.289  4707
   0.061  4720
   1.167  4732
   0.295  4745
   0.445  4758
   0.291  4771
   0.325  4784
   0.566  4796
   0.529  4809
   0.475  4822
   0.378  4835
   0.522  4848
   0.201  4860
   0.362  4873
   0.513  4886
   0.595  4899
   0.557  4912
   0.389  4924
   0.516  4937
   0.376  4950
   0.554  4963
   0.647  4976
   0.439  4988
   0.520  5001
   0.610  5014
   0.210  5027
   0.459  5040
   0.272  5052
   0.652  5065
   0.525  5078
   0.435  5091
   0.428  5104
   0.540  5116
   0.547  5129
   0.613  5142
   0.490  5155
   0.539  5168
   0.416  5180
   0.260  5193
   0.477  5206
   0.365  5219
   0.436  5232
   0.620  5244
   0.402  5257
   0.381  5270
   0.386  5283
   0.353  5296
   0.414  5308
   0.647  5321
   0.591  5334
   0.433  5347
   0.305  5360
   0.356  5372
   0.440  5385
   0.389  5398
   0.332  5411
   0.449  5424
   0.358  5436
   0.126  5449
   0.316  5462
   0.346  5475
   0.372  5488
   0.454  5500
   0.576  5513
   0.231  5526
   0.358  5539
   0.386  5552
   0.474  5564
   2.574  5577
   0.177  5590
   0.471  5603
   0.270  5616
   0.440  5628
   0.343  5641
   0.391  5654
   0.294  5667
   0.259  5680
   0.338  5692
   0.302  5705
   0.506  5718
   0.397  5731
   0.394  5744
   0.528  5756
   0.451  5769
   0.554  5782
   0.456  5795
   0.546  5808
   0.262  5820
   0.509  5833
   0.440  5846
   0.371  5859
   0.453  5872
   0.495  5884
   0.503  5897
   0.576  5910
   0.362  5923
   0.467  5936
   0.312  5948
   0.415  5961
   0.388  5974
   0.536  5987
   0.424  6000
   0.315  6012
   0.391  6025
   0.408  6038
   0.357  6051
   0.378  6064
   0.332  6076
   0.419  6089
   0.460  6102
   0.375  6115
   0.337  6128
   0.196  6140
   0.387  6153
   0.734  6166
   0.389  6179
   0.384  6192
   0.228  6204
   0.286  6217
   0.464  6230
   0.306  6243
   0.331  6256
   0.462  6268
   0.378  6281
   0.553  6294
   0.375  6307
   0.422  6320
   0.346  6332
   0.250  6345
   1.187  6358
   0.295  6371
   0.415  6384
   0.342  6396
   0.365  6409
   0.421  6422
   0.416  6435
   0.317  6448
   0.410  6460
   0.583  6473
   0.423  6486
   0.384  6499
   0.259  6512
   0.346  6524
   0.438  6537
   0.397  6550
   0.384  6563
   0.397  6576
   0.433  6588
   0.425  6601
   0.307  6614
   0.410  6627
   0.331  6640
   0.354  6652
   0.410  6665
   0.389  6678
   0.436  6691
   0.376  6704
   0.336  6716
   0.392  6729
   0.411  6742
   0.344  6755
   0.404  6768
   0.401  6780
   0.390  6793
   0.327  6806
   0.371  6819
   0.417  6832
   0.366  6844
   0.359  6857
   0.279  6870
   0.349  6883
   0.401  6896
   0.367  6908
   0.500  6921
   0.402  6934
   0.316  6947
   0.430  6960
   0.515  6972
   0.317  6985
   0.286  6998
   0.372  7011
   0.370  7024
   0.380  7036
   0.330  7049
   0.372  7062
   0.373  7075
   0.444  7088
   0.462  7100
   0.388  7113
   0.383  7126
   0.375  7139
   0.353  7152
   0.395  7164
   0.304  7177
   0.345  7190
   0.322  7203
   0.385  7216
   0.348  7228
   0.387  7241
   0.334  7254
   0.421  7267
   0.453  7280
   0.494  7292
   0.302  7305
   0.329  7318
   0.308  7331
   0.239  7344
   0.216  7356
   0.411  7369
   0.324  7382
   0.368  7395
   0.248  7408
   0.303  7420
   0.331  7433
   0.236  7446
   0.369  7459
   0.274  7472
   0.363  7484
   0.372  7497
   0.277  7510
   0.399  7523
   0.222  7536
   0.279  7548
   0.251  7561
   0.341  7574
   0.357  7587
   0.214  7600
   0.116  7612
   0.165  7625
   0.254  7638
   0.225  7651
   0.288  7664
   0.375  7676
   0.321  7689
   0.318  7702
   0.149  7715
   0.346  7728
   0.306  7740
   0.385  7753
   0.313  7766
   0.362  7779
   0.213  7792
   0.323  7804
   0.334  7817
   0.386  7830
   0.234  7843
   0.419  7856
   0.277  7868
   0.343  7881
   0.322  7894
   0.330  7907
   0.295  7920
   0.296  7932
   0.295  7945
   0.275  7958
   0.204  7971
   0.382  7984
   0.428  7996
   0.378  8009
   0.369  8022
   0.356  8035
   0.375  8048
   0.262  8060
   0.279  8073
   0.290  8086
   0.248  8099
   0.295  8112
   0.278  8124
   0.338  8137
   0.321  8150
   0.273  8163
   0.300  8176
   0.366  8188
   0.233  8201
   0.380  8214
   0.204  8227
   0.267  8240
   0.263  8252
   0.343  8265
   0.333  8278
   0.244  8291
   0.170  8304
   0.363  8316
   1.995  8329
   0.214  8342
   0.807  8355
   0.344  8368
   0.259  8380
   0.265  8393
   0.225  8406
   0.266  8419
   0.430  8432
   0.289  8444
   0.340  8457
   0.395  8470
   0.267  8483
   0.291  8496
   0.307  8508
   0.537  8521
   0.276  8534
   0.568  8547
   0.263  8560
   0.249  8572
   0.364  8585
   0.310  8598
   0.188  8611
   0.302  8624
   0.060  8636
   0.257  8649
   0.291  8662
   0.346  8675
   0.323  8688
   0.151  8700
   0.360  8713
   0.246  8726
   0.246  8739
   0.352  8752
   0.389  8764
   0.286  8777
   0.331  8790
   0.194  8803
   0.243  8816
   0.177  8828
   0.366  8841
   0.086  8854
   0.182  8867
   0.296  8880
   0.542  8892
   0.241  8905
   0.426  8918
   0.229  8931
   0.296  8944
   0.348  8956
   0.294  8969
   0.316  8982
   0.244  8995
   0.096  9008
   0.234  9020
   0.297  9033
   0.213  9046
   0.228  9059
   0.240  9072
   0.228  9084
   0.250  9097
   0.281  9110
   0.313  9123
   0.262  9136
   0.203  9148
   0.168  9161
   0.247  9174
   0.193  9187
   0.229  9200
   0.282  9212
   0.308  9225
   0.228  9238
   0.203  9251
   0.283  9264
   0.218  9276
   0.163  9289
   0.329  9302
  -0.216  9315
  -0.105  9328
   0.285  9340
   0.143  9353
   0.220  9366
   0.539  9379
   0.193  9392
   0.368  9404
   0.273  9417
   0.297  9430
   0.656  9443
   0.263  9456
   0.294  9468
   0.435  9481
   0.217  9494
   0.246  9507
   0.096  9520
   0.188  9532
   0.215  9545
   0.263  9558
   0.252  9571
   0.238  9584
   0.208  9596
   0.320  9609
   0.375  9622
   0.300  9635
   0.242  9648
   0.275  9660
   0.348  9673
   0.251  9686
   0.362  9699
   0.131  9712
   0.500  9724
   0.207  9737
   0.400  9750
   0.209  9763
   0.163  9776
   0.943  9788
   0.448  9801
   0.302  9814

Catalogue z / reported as 0.27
